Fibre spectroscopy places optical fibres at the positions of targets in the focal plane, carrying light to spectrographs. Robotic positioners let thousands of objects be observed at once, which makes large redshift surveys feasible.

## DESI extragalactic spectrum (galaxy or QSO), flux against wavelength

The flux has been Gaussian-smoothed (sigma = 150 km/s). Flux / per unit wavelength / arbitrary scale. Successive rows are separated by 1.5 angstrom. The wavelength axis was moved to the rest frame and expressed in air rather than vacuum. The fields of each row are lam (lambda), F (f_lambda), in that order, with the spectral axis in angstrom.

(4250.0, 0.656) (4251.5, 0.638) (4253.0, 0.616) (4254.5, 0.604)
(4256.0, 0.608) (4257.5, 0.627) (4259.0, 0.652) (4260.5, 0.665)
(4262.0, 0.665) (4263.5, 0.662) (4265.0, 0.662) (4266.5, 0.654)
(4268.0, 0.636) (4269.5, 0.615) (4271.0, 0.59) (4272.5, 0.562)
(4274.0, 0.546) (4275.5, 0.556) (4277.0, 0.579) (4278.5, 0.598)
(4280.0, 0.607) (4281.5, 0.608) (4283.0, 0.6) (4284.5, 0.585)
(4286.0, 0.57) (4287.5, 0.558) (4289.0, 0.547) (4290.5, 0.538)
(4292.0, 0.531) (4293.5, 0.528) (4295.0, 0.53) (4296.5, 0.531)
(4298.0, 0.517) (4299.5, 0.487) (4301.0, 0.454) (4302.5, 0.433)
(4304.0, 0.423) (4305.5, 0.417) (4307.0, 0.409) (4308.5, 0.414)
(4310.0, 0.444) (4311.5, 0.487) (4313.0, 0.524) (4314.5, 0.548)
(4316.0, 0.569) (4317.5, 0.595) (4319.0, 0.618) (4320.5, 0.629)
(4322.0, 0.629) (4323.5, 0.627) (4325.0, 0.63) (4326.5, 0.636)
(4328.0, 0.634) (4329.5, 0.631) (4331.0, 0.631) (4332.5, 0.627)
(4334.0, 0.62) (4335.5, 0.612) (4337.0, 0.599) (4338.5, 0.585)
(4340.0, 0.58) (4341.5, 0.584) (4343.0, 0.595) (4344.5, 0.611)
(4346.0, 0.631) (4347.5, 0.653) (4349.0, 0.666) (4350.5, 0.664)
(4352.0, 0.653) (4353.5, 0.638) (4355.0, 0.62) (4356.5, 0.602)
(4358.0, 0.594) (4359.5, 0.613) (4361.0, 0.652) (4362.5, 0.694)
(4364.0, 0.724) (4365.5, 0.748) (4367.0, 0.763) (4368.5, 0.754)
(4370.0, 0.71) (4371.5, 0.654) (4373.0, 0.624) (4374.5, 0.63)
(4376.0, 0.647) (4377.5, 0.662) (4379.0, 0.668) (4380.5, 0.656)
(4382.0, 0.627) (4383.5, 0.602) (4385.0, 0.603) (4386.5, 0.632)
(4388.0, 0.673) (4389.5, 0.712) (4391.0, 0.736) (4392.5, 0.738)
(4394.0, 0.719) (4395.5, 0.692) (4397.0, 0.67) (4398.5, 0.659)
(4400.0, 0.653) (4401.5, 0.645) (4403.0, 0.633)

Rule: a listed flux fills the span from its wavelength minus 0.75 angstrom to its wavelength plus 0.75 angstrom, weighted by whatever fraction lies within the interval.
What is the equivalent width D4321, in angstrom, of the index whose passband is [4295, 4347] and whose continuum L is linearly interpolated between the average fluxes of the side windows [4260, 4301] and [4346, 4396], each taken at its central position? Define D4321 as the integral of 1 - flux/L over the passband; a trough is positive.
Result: 5.2 angstrom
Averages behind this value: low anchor 0.58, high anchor 0.667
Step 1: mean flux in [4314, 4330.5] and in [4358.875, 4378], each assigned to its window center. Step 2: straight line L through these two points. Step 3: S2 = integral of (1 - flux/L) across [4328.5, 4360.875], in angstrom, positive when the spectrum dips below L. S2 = 1.4 angstrom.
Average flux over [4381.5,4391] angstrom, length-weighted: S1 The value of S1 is 0.649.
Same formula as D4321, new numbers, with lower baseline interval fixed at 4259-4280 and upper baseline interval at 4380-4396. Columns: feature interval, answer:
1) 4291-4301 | 1.8 angstrom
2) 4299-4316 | 4.6 angstrom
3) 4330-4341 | 0.7 angstrom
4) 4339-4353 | 0.6 angstrom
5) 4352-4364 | 0.4 angstrom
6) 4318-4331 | 0.3 angstrom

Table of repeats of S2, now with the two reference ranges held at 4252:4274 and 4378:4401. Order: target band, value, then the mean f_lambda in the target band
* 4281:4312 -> 6.5 angstrom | 0.505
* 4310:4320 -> 1.5 angstrom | 0.55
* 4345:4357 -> 0.3 angstrom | 0.641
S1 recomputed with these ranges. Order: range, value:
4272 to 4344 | 0.558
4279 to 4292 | 0.574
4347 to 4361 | 0.634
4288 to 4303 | 0.512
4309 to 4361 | 0.605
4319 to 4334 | 0.629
